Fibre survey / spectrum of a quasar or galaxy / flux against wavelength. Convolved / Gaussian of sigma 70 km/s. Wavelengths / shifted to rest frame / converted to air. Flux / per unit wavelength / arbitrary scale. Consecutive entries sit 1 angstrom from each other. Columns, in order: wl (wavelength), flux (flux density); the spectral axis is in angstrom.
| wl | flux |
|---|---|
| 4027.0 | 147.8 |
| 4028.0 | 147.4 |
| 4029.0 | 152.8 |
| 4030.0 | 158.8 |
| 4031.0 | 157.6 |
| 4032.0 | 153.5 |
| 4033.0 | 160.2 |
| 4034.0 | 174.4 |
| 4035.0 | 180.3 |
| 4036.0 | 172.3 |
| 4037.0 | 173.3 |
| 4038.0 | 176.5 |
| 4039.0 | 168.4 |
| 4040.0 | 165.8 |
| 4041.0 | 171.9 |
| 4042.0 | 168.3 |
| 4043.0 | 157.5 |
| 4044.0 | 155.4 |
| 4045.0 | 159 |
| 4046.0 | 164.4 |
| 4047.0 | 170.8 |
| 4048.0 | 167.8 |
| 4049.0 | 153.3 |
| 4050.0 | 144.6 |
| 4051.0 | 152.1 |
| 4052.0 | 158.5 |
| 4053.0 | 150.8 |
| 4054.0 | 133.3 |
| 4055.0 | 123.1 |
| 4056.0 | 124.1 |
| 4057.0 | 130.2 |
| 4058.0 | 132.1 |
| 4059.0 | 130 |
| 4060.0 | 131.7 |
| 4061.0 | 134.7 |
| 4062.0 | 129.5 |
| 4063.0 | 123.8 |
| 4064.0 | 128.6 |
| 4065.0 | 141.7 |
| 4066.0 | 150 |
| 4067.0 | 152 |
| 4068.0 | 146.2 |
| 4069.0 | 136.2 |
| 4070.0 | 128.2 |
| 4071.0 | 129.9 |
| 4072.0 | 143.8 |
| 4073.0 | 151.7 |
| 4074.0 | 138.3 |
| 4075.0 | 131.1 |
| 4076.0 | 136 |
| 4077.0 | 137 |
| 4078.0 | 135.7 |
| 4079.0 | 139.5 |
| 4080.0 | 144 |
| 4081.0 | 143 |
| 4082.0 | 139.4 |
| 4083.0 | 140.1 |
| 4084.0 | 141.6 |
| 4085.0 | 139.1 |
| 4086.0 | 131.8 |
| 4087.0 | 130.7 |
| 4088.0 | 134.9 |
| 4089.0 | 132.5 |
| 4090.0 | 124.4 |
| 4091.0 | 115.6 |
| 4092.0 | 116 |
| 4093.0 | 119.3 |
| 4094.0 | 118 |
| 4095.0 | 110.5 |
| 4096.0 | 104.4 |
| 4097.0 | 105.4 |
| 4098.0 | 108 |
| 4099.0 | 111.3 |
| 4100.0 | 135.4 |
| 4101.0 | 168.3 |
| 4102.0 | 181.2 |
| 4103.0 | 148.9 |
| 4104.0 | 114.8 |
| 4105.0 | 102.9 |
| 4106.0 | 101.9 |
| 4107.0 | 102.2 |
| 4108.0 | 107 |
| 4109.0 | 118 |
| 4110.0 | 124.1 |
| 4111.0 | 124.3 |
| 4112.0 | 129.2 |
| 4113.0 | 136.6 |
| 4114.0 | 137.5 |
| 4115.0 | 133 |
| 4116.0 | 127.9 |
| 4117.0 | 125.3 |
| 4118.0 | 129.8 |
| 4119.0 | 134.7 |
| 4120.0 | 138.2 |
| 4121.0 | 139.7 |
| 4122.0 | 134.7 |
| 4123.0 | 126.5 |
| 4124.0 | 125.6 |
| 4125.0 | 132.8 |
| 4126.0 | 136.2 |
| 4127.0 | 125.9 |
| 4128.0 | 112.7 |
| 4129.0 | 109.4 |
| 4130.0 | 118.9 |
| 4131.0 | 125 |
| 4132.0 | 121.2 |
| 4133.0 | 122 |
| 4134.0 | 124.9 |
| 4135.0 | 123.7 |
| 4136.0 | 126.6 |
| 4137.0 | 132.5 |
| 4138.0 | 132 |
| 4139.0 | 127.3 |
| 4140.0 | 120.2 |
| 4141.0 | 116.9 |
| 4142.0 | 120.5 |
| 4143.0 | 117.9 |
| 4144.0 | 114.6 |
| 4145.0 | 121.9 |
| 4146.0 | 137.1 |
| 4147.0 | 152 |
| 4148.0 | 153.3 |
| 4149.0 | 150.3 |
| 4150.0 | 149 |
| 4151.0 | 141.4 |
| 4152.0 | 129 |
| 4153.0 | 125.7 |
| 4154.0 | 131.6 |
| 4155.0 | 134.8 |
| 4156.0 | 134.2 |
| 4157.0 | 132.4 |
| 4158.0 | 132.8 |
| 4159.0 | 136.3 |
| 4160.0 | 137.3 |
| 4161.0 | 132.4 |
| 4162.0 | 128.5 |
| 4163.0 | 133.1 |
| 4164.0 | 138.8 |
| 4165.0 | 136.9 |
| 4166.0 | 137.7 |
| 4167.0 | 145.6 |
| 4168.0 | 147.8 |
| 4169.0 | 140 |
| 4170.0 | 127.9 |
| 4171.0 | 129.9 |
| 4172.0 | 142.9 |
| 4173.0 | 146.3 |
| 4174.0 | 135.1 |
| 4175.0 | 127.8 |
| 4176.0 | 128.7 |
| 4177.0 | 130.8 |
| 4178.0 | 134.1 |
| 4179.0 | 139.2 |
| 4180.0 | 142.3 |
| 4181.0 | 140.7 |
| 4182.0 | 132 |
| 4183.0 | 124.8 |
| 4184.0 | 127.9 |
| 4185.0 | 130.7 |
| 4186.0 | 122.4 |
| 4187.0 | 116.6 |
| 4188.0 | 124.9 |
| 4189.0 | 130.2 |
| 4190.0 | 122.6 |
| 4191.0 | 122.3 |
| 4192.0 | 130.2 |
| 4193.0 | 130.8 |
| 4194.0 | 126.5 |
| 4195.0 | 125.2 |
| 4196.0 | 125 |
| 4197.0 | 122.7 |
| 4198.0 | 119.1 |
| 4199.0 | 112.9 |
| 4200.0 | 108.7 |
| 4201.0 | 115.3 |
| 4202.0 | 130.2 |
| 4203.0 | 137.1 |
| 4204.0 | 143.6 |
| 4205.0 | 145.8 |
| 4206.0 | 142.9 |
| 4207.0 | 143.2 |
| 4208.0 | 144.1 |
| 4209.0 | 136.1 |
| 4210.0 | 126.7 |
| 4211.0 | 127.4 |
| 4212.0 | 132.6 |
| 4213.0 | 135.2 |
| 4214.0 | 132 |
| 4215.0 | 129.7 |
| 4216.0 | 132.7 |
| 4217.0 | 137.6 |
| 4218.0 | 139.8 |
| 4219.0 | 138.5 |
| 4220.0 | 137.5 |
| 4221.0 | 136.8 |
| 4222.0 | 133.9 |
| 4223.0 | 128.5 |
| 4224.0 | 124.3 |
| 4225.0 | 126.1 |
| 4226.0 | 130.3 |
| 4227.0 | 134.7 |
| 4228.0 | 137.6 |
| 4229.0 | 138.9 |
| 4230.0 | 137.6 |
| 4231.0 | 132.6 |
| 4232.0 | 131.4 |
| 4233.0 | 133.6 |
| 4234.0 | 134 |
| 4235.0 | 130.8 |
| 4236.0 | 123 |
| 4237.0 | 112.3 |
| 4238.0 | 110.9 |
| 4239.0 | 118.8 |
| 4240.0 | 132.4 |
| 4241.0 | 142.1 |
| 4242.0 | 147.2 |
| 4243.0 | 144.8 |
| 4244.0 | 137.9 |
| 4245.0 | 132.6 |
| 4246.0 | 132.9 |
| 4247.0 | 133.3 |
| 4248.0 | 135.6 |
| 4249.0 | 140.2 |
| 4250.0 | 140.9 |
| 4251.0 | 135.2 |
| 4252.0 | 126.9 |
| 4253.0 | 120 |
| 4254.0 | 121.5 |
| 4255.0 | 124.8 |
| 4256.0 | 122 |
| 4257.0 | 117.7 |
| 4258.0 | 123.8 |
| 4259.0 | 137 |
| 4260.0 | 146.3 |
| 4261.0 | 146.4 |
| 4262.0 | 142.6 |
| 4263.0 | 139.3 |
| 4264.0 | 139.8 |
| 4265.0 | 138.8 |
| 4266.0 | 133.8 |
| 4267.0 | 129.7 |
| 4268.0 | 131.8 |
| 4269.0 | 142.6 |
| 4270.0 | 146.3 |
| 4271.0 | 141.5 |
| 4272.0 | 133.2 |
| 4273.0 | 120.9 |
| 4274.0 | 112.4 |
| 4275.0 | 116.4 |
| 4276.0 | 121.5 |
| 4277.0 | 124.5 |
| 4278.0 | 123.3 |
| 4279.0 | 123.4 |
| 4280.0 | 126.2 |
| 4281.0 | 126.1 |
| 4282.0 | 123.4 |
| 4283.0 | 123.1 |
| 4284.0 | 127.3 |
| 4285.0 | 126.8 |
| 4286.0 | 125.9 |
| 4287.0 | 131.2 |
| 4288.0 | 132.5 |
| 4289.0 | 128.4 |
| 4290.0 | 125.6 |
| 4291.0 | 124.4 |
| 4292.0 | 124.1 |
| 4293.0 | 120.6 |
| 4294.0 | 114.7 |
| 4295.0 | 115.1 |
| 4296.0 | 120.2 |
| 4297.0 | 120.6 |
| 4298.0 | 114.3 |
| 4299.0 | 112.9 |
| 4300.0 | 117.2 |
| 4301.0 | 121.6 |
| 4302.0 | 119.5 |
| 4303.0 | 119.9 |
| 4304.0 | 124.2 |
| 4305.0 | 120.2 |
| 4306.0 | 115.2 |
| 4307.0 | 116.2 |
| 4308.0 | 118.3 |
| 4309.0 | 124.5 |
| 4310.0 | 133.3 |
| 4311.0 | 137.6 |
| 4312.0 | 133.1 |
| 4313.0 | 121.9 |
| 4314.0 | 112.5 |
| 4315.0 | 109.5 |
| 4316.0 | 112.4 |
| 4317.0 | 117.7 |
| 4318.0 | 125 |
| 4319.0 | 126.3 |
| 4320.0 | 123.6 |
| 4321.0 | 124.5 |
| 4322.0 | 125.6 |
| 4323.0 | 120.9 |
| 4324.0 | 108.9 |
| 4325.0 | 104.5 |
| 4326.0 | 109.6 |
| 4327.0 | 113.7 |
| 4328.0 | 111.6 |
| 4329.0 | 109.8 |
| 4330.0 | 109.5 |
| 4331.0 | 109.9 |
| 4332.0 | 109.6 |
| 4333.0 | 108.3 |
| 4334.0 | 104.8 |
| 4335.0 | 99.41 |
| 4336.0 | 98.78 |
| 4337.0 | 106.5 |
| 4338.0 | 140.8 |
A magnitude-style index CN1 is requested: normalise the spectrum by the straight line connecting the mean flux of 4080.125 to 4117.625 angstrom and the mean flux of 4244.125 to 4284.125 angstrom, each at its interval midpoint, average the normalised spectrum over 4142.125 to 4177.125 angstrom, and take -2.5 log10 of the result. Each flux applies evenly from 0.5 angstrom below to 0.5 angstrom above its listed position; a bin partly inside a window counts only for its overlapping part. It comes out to -0.06 mag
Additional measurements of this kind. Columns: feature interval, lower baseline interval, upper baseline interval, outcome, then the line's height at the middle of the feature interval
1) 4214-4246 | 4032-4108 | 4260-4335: -0.038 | 128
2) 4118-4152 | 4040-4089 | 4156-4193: 0.059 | 136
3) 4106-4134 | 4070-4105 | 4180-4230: 0.052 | 132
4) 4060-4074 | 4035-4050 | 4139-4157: 0.147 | 158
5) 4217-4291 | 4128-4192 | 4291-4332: -0.067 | 123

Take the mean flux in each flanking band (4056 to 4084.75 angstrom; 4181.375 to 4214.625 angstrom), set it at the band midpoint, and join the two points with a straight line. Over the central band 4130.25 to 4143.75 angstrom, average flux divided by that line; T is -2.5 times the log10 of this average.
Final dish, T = 0.077 mag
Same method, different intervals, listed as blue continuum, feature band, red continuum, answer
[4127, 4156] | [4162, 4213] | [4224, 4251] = -0.011 mag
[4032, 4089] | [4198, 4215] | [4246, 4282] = 0.030 mag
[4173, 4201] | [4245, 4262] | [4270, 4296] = -0.053 mag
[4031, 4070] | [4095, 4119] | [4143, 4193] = 0.144 mag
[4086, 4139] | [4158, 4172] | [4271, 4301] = -0.097 mag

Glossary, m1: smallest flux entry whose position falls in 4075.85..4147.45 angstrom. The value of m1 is 101.9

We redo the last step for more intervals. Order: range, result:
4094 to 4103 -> 104.4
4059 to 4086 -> 123.8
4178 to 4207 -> 108.7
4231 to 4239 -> 110.9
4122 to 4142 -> 109.4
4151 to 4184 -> 124.8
